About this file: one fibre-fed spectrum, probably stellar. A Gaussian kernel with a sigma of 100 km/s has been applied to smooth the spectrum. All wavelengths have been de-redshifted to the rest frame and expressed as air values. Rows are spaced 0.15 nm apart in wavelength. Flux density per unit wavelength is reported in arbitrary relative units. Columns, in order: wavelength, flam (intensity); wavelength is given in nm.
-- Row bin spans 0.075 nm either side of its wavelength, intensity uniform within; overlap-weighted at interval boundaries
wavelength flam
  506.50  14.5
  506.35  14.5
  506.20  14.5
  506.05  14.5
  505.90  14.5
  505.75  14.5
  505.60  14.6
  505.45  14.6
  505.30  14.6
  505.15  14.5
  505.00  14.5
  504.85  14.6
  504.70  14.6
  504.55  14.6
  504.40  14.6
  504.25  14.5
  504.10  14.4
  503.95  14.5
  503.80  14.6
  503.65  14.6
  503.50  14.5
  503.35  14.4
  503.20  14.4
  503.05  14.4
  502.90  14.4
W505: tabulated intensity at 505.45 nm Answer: 14.6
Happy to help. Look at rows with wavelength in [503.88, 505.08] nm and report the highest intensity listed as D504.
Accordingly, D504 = 14.6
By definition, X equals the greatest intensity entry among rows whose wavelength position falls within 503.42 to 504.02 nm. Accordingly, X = 14.6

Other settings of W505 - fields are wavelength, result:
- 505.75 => 14.5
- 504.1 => 14.4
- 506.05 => 14.5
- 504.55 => 14.6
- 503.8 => 14.6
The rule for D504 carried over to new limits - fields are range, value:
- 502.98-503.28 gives 14.4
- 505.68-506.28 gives 14.5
